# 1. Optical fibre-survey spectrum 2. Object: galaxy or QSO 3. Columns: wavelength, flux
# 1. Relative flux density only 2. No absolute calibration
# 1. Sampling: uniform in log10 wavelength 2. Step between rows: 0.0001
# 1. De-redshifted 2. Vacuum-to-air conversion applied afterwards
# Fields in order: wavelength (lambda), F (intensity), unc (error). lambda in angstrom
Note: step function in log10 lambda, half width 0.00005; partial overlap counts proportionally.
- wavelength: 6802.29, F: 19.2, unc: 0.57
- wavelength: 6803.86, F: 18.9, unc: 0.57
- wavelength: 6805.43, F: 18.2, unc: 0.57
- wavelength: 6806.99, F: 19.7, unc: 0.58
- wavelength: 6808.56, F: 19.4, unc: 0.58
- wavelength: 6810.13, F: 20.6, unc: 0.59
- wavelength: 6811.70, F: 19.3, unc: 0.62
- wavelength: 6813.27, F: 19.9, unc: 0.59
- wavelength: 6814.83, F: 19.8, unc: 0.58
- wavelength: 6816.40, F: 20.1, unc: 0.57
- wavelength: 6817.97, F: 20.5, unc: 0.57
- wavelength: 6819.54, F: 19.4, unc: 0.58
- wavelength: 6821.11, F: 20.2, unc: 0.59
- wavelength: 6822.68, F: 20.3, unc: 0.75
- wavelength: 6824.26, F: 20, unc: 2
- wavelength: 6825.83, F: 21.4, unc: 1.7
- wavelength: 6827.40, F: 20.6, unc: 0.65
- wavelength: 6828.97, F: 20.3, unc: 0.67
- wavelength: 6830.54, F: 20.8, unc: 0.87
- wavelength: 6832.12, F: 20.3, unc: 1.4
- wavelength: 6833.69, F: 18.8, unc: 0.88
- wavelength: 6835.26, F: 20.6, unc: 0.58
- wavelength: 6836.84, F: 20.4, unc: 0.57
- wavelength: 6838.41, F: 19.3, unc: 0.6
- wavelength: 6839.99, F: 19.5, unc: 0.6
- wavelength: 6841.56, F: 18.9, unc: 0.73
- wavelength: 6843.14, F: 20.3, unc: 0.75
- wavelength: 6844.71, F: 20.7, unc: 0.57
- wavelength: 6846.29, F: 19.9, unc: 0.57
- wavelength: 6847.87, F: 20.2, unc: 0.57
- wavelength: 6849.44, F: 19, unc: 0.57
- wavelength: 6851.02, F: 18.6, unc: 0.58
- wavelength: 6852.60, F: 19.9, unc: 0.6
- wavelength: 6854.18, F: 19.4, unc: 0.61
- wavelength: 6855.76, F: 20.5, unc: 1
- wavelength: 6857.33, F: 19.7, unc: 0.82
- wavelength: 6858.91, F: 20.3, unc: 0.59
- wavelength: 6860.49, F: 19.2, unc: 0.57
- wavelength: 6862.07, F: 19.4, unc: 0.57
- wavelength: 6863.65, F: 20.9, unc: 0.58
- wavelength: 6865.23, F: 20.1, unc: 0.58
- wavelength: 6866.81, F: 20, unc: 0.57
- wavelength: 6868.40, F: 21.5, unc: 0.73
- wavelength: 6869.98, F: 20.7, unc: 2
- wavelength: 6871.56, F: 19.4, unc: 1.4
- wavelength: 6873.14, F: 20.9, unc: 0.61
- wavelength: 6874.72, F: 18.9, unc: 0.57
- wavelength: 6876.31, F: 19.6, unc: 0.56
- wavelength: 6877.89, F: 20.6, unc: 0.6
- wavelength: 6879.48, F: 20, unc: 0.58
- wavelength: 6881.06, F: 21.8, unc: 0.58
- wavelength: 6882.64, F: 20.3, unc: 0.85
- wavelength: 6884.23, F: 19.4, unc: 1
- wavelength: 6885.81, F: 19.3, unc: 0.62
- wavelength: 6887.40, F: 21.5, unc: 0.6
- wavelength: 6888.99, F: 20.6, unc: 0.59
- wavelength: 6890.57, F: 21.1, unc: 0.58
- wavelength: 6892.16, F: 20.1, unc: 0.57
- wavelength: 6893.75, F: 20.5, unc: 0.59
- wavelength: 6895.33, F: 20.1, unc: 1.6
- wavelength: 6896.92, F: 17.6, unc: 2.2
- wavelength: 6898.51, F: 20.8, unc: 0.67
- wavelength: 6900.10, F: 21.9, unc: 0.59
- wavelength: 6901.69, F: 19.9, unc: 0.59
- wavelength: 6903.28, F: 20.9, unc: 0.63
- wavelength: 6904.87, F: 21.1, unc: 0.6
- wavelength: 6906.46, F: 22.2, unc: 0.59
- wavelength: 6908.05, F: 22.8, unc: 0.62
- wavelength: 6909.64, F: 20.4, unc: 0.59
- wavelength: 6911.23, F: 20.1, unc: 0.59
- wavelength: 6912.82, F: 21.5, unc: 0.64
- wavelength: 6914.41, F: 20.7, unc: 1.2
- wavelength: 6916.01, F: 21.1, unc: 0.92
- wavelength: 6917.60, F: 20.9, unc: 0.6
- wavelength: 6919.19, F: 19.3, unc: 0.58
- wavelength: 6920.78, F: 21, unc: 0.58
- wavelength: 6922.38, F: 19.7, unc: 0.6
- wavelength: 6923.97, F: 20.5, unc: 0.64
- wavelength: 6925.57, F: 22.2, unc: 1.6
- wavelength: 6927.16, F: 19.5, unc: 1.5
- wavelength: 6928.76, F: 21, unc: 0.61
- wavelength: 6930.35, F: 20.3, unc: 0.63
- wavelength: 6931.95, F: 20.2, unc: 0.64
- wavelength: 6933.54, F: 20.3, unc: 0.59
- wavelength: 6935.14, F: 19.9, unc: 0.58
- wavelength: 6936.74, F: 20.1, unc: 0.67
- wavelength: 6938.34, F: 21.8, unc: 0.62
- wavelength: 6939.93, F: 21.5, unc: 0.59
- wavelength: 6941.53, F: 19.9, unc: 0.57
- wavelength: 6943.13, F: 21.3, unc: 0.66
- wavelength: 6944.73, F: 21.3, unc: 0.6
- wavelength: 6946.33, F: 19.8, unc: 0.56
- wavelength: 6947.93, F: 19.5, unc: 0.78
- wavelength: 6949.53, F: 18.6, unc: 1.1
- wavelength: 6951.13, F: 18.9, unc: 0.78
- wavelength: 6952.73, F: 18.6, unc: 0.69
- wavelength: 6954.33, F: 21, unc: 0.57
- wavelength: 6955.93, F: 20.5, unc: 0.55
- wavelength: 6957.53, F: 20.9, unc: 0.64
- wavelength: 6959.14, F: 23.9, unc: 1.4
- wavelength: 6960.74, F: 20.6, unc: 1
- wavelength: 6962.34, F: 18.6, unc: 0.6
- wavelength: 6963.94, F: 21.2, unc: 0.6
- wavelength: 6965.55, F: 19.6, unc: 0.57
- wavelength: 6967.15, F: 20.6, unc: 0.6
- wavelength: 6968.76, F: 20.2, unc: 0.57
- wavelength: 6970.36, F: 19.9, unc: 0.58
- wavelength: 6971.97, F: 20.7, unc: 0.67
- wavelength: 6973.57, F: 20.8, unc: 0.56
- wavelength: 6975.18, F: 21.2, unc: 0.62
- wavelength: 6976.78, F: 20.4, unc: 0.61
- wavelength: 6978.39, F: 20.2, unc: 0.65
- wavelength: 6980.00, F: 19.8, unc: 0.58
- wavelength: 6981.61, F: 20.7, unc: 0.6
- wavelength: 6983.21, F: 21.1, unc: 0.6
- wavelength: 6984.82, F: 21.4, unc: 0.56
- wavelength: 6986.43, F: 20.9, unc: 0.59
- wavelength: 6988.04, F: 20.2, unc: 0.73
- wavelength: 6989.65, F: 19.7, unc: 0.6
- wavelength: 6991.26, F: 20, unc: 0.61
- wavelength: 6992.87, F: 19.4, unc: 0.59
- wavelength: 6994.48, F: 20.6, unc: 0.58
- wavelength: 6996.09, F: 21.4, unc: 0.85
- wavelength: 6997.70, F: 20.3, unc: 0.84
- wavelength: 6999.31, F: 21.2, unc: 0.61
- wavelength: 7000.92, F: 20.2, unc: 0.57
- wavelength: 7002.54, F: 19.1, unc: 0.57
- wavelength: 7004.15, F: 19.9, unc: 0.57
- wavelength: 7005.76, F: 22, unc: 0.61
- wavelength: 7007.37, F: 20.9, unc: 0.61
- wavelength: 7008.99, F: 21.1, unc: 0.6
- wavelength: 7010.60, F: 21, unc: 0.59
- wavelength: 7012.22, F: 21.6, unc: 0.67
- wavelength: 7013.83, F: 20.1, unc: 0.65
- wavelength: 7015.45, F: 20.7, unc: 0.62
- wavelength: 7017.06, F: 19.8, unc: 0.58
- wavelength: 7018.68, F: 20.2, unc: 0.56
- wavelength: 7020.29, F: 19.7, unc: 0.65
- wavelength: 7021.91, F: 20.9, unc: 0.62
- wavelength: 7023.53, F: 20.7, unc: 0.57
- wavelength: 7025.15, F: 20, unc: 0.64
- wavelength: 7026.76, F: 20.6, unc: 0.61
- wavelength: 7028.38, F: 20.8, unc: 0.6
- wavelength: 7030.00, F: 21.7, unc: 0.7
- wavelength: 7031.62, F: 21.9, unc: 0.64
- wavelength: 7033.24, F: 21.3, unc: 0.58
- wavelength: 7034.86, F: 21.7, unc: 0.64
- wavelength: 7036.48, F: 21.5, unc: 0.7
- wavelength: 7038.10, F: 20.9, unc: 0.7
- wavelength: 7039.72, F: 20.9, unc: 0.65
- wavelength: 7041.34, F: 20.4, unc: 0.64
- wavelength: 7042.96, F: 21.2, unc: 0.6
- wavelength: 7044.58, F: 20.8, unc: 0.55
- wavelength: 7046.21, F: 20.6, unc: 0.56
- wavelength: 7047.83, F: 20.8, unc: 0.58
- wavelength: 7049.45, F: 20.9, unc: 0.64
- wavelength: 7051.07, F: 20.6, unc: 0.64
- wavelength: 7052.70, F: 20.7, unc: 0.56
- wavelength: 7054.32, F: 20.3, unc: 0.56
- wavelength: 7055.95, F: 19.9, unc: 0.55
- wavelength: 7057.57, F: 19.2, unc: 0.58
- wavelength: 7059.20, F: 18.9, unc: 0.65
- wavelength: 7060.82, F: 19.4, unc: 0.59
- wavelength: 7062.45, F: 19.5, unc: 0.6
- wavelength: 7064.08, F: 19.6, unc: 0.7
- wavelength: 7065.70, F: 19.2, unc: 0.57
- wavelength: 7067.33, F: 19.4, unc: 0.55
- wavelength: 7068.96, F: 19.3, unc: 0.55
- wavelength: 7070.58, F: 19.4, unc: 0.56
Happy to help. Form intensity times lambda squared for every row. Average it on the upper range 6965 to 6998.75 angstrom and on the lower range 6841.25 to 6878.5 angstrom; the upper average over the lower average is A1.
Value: 1.1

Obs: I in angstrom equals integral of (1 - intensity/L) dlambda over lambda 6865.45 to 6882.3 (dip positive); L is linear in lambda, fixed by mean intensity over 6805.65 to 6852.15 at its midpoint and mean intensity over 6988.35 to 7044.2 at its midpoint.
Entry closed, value -0.2 angstrom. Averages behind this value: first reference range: 19.9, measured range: 20.3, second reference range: 20.7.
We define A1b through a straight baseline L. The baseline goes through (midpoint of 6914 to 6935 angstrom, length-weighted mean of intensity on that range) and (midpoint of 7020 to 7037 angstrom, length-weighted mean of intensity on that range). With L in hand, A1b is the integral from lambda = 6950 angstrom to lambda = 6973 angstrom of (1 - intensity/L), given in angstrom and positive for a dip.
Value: 0.4 angstrom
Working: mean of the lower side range 20.5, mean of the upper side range 21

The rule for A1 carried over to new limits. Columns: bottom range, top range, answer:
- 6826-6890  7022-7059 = 1.09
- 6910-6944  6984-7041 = 1.03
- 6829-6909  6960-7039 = 1.06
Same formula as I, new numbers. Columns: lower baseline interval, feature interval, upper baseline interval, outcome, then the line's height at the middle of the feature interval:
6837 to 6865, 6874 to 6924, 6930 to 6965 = -1.1 angstrom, 20.1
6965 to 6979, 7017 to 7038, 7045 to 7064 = -0.7 angstrom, 20.2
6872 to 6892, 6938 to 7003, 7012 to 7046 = 0.6 angstrom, 20.6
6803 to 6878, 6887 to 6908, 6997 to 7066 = -0.6 angstrom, 20.1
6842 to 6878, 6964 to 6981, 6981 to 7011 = 0.1 angstrom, 20.5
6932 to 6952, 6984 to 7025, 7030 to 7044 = 0.8 angstrom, 20.9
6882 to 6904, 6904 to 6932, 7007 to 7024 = -0.7 angstrom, 20.3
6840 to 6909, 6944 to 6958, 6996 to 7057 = 0.4 angstrom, 20.5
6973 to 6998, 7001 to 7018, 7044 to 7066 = -0.2 angstrom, 20.3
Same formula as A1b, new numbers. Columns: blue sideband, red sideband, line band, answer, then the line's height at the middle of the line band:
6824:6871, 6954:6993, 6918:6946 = -0.25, 20.4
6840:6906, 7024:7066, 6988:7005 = 0.19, 20.4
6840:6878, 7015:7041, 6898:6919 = -0.90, 20.2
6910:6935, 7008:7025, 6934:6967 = 0.26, 20.5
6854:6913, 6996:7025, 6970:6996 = 0.07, 20.5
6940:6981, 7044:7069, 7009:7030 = -0.50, 20.1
